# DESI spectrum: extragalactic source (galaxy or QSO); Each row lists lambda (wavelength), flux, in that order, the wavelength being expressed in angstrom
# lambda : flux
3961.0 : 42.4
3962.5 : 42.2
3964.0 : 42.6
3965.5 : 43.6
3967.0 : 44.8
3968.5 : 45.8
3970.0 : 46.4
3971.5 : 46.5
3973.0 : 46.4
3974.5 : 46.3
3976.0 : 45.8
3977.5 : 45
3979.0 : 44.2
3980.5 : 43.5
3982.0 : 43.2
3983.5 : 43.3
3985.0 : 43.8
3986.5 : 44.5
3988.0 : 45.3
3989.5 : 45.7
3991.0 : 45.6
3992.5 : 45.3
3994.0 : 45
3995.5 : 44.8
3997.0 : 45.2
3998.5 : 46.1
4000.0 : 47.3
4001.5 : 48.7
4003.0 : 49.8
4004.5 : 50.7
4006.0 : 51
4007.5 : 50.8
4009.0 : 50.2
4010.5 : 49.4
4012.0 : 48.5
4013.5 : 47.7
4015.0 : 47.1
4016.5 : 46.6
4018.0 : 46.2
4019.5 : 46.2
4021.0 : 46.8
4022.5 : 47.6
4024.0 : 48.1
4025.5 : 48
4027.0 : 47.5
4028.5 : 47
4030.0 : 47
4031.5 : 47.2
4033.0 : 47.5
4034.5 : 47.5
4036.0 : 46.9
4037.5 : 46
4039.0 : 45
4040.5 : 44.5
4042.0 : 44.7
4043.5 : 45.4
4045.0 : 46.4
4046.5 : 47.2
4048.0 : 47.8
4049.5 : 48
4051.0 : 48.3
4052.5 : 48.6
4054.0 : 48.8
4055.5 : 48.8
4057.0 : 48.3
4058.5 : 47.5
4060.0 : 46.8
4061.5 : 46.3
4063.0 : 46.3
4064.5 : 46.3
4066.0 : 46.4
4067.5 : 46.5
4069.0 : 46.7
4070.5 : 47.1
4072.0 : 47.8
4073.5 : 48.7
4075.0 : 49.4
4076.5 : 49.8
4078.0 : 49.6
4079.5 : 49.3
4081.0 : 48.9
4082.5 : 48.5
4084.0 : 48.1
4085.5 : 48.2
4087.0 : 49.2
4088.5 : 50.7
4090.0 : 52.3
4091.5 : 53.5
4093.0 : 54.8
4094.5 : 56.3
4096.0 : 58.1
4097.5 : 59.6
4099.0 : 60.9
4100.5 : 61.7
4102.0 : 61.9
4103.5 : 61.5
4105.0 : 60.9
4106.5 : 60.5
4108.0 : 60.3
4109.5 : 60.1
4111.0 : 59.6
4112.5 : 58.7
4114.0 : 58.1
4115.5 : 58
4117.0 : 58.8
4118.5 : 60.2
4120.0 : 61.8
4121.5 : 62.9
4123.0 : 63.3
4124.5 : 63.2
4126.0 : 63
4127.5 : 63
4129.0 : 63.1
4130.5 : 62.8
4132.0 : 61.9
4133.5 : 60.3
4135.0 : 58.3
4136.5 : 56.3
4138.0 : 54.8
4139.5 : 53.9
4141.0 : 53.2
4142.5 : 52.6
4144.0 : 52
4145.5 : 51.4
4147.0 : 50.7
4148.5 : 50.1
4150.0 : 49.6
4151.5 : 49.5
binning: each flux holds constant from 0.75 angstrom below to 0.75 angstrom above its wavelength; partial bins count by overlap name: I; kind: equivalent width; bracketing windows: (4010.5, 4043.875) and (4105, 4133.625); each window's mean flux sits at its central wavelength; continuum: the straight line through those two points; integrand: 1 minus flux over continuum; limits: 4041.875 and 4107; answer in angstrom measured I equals 4.1 angstrom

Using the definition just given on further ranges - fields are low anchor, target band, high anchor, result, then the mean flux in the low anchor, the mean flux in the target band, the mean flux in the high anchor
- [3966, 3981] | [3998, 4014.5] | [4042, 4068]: -1.06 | 45.5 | 49.1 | 47.2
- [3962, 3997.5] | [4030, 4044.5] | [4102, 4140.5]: 1.40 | 44.8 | 46.1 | 60.2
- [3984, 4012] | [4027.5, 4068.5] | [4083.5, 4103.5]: 3.60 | 47.2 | 46.9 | 55.4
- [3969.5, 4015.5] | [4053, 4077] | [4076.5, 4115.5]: 2.40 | 46.5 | 47.6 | 55.6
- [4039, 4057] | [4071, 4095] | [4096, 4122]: 1.94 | 47.1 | 50.2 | 60.2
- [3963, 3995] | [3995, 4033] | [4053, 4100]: -0.91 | 44.9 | 47.8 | 50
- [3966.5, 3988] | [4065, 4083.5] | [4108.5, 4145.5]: 2.01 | 45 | 48.2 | 59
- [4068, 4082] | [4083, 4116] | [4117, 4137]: -1.31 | 48.6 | 56.9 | 61.5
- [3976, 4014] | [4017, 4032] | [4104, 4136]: 0.84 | 46.6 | 47.1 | 60.9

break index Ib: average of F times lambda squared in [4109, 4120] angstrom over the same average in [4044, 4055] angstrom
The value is 1.3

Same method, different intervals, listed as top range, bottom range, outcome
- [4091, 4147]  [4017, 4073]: 1.30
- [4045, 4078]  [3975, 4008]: 1.07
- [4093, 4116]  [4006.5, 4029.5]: 1.30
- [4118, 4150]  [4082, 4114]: 1.04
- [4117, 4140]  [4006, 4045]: 1.35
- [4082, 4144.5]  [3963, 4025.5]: 1.32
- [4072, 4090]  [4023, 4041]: 1.08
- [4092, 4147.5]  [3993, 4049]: 1.31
